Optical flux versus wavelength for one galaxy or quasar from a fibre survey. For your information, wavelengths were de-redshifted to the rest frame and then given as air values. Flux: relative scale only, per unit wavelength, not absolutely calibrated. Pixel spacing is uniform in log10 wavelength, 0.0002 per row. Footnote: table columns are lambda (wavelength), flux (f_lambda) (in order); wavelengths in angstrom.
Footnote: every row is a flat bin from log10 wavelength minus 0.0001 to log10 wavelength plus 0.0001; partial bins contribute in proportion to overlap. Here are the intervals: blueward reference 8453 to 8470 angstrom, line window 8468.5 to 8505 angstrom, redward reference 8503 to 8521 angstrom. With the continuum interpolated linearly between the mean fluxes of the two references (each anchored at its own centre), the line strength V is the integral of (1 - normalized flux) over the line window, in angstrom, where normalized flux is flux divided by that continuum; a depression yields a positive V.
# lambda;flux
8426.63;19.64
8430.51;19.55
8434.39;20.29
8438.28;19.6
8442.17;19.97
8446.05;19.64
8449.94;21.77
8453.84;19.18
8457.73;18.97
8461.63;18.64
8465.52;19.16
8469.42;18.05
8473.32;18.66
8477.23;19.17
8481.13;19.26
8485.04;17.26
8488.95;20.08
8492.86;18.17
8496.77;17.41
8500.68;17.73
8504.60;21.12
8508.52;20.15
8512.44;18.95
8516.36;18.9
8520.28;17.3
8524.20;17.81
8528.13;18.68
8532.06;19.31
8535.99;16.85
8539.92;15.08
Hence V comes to 1.0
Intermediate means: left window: 18.8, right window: 19.4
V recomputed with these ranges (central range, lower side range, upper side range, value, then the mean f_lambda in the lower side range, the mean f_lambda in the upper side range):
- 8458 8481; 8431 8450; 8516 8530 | 0.67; 20.1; 18.1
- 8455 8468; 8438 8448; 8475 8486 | 0.22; 19.8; 18.7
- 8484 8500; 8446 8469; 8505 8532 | 0.71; 19.5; 18.8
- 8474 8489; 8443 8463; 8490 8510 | 0.36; 19.7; 18.9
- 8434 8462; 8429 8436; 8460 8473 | -0.65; 19.9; 18.6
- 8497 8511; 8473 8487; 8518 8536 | -0.78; 18.6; 18.1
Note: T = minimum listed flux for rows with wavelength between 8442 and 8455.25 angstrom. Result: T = 19.18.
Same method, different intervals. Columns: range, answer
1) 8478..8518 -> 17.26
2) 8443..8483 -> 18.05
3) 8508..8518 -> 18.9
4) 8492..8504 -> 17.41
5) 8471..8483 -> 18.66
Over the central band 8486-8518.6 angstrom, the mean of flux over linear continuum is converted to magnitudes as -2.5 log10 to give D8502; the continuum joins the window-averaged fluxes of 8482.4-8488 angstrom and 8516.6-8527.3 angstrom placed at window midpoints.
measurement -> -0.061 mag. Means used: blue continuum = 18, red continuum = 17.9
